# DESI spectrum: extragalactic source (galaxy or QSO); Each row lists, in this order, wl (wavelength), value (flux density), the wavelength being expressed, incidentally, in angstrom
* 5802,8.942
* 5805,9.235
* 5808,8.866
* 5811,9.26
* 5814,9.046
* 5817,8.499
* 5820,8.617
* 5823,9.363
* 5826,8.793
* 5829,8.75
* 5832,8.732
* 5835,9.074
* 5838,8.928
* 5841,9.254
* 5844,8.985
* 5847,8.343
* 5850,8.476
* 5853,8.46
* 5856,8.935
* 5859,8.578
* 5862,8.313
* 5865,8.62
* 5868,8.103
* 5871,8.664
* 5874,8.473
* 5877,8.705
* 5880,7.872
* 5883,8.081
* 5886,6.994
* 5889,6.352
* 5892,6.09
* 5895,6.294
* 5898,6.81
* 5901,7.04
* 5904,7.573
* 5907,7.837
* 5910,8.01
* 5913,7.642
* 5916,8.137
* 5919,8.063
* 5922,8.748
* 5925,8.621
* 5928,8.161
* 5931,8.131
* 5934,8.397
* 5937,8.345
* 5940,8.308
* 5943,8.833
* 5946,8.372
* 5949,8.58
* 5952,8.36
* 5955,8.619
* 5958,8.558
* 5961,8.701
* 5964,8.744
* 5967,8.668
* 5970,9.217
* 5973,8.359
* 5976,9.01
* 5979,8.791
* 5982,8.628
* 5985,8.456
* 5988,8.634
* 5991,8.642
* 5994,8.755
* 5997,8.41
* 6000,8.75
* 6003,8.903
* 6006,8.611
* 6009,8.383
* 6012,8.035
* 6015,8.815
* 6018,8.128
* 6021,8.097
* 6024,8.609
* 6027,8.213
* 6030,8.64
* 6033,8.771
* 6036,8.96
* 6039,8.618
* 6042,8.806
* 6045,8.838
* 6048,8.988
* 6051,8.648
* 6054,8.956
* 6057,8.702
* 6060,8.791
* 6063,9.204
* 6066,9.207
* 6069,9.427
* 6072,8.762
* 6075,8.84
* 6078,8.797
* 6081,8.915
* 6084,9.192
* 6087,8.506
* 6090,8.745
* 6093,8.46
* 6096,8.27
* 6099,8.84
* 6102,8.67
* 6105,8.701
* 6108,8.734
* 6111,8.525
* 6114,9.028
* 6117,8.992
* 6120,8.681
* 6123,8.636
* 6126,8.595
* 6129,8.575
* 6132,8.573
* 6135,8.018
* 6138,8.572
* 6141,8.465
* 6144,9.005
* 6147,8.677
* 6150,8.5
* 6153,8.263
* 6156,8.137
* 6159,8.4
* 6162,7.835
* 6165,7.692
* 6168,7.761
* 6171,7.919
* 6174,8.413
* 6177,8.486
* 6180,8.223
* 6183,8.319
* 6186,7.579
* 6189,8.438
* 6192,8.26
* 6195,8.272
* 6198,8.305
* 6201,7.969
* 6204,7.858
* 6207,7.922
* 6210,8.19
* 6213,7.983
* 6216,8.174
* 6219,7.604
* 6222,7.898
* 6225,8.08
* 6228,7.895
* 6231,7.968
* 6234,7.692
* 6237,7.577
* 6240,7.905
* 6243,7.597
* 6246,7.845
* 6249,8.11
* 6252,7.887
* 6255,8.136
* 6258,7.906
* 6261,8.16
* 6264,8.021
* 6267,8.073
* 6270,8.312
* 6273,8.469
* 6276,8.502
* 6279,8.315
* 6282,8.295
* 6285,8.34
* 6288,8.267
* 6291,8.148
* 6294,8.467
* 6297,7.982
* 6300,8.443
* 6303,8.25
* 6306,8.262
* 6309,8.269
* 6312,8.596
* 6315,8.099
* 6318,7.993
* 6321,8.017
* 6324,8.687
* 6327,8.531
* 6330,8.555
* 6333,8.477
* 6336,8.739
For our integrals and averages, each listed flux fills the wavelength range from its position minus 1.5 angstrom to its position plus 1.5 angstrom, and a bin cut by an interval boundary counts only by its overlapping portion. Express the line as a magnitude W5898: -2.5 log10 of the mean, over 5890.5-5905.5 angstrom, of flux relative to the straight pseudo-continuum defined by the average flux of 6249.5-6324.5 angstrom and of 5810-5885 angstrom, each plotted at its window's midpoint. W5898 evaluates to 0.26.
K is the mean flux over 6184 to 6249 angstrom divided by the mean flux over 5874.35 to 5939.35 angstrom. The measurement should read 1.03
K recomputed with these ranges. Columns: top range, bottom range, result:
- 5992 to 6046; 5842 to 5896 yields 1.07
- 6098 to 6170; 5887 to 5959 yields 1.07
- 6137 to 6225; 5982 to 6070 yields 0.94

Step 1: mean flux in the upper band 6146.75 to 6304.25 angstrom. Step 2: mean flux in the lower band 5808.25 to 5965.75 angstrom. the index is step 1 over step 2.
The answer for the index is 1.0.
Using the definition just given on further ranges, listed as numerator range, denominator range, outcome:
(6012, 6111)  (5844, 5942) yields 1.09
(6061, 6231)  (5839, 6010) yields 1.02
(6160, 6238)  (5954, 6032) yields 0.93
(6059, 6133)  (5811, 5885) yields 1.02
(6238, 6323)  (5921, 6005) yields 0.95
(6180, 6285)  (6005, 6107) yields 0.92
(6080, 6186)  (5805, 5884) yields 0.97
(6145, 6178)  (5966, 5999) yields 0.94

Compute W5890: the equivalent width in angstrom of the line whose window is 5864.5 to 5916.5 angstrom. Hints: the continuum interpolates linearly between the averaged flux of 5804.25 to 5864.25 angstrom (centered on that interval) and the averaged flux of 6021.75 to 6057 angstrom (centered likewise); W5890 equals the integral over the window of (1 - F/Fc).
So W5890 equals 7.0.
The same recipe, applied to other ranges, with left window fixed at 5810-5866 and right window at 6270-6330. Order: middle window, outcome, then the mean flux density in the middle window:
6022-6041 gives -0.1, 8.63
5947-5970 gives 0.1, 8.64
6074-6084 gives -0.4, 8.9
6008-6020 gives 0.4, 8.33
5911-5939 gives 1.5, 8.25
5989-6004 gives -0.1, 8.68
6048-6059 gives -0.3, 8.8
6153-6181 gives 1.2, 8.1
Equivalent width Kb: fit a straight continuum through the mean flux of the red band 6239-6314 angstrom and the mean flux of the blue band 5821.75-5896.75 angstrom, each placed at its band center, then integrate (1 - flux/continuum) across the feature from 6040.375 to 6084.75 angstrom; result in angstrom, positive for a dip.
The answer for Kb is -3.8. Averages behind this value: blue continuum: 8.28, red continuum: 8.18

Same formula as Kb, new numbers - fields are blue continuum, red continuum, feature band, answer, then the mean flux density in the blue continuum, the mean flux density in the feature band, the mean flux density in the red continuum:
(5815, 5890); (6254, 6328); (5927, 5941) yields 0.3 angstrom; 8.5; 8.27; 8.26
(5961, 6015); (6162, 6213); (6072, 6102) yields -1.3 angstrom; 8.65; 8.73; 8.09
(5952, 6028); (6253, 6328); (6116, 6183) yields 0.3 angstrom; 8.59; 8.38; 8.26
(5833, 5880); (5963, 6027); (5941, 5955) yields 0.1 angstrom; 8.64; 8.54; 8.59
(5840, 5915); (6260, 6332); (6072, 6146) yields -5.0 angstrom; 7.93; 8.68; 8.3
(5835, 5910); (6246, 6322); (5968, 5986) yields -1.5 angstrom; 8.01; 8.75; 8.21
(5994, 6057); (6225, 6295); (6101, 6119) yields -0.8 angstrom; 8.61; 8.78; 8.08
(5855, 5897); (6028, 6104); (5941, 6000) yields -2.3 angstrom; 7.84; 8.65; 8.82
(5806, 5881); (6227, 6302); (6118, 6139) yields -0.6 angstrom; 8.72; 8.53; 8.09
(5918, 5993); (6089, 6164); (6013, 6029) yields 0.3 angstrom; 8.56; 8.37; 8.55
